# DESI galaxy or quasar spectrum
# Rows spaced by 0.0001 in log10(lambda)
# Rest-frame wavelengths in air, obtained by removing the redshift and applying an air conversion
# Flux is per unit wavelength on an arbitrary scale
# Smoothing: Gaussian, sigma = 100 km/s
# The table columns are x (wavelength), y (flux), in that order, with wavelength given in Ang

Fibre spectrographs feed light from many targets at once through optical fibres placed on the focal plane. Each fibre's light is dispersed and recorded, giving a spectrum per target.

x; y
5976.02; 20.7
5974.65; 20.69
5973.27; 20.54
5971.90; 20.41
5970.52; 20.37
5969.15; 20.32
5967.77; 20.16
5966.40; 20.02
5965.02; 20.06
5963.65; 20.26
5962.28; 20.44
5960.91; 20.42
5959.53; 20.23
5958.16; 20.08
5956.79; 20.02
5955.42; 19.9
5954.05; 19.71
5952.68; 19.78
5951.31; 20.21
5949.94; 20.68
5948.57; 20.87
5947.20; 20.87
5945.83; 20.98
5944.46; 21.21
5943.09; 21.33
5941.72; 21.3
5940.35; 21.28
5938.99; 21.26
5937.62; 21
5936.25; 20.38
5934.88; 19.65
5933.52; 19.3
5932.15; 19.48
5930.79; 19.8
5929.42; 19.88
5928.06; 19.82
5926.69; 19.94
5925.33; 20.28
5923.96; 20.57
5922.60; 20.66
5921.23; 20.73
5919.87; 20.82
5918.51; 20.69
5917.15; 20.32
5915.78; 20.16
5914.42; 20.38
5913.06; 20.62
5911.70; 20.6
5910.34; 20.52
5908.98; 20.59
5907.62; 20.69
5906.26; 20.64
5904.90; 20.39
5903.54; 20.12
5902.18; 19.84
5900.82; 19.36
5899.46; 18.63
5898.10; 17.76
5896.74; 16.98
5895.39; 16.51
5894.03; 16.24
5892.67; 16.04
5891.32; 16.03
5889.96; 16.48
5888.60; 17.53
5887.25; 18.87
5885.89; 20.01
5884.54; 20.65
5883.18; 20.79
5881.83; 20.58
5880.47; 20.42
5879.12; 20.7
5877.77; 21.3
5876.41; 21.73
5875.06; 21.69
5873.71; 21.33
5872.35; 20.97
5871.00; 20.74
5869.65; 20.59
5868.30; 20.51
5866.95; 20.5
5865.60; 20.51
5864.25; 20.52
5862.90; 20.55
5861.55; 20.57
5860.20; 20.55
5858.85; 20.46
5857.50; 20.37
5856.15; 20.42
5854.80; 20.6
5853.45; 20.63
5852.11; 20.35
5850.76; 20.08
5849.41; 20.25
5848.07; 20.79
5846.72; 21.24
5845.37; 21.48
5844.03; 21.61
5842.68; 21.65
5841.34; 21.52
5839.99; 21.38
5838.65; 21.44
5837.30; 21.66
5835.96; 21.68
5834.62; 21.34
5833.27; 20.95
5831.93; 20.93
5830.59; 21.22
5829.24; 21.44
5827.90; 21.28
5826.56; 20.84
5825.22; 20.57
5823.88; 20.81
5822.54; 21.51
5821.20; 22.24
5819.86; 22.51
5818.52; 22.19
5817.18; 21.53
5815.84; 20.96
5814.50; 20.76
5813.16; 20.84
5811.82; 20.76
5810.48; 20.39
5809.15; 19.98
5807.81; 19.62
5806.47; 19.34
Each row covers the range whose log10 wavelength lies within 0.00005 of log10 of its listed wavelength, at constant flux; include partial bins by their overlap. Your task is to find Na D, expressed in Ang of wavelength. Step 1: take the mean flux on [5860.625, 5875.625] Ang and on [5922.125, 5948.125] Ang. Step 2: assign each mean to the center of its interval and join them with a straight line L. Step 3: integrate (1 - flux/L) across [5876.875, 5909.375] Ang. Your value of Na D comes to 2.52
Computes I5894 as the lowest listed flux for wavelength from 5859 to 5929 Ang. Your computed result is 16.03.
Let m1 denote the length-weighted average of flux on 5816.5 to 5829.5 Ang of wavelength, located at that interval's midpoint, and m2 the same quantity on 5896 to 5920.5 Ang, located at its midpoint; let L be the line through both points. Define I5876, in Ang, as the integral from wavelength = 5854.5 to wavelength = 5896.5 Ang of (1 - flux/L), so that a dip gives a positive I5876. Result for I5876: 1.6 Ang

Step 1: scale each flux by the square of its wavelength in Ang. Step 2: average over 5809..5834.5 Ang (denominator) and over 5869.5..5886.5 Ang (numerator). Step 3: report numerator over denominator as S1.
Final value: 1.01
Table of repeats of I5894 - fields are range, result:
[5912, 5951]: 19.3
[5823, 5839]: 20.57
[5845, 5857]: 20.08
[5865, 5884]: 20.42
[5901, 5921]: 19.84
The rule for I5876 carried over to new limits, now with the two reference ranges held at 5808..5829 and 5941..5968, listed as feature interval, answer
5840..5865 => 0.2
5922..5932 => 0.2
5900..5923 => 0.3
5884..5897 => 2.0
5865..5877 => -0.1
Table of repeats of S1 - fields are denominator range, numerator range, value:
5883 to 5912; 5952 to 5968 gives 1.09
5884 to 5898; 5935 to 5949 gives 1.22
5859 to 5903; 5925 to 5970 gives 1.06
